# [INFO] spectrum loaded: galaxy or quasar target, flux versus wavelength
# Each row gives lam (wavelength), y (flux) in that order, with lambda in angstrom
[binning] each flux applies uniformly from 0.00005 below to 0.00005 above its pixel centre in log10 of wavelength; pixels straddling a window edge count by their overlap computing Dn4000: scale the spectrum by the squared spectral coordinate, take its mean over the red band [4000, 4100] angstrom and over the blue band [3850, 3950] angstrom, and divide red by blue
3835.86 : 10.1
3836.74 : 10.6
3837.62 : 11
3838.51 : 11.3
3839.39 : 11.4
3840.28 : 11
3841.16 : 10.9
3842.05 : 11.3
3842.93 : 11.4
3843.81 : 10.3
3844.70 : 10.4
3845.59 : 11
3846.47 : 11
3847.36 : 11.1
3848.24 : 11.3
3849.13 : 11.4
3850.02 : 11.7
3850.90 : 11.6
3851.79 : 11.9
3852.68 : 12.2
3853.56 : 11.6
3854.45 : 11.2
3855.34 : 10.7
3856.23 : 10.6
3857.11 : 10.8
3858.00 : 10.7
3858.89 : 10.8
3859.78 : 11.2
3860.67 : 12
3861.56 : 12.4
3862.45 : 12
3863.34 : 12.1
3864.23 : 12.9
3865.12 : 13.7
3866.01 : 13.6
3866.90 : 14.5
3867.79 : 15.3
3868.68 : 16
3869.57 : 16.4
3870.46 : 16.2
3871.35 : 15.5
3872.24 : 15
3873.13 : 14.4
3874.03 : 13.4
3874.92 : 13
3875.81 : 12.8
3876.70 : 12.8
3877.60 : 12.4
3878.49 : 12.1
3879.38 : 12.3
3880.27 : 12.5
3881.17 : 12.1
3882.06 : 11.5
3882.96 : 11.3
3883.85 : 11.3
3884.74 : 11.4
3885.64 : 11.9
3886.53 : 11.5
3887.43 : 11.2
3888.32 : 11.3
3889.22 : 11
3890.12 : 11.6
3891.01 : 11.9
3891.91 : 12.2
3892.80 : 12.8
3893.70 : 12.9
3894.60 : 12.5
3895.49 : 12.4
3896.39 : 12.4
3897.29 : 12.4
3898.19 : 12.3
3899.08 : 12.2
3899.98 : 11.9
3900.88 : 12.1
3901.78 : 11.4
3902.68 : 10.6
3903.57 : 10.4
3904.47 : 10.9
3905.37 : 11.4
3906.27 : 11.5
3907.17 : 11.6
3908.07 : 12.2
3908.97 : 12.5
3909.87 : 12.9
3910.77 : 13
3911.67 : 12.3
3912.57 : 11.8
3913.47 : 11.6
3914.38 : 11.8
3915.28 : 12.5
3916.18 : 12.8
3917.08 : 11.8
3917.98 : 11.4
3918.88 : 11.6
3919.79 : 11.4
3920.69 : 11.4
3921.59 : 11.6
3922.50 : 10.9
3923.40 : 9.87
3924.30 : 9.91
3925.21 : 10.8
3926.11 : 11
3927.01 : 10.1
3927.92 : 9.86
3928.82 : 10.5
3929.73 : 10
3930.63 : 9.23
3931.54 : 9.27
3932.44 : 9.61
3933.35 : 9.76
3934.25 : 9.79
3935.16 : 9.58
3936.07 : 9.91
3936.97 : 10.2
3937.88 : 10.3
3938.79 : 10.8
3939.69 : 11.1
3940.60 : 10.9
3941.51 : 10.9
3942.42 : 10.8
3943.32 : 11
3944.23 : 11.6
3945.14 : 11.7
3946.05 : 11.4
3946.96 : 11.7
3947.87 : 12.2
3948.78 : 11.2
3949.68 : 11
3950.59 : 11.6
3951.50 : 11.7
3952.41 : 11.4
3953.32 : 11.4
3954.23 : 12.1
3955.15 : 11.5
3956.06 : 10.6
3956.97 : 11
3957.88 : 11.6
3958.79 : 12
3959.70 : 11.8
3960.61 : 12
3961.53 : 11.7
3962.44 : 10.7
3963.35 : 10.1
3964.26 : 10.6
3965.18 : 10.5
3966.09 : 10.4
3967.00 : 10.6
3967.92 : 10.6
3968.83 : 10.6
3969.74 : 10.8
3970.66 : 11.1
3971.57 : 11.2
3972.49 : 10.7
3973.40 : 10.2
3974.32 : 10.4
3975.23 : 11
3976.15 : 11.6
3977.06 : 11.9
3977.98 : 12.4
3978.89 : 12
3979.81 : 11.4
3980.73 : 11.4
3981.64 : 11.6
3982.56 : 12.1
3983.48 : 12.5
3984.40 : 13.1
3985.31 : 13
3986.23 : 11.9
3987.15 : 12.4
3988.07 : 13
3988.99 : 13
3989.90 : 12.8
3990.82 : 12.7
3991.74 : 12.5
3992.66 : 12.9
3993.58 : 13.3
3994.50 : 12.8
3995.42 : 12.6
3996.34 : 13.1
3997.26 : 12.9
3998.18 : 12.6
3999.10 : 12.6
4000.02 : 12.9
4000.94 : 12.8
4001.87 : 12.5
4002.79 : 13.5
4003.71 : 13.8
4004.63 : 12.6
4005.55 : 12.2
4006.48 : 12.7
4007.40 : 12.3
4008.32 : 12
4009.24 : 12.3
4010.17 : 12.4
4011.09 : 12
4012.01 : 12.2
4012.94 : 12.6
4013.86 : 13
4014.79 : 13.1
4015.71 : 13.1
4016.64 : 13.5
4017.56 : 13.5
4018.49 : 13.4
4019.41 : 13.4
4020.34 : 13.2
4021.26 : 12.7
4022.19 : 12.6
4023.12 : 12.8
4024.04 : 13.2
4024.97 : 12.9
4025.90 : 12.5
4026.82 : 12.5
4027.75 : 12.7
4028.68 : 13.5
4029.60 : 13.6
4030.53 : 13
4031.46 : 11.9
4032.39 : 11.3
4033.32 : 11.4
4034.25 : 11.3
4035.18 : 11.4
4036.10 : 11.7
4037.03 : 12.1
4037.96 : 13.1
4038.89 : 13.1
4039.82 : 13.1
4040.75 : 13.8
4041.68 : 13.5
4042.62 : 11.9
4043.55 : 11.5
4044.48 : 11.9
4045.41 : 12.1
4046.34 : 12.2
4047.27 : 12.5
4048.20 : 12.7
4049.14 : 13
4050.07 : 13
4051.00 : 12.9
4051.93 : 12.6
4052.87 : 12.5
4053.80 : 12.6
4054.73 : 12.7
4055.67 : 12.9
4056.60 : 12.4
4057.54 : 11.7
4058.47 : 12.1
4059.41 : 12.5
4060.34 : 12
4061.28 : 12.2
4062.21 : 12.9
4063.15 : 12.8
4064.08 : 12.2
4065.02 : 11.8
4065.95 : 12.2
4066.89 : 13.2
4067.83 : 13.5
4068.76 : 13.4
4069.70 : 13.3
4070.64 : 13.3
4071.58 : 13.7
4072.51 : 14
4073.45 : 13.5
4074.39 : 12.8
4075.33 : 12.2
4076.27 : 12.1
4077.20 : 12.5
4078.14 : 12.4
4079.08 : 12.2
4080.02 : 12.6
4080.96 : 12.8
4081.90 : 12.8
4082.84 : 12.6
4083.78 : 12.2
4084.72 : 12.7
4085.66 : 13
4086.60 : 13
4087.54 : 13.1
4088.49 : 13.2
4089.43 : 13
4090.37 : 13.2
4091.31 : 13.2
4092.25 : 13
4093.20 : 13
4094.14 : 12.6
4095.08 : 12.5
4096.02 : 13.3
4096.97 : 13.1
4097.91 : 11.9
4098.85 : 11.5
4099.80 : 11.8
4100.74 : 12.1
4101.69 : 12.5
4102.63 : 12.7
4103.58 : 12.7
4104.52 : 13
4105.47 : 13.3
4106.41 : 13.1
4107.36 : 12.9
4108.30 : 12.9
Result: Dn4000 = 1.16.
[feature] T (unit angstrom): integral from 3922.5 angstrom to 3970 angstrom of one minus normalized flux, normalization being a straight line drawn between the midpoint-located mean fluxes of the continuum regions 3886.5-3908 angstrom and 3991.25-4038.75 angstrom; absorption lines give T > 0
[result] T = 5.3 angstrom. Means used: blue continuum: 11.8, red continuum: 12.7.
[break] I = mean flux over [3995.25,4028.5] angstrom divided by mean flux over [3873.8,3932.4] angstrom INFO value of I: 1.10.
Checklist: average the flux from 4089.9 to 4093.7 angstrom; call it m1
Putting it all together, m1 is 13.1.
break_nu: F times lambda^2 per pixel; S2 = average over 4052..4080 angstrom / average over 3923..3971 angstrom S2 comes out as 1.2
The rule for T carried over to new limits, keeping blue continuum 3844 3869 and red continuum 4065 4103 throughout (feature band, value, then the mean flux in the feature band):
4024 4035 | 0.13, 12.4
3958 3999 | 2.00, 11.8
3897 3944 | 4.17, 11.1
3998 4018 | -0.37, 12.7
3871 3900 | -0.75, 12.4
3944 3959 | 0.97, 11.5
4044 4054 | 0.09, 12.5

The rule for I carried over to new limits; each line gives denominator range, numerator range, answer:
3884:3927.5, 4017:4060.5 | 1.08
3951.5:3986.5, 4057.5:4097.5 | 1.13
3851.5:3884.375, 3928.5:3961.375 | 0.86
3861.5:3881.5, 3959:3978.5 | 0.81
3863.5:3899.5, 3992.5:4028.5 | 1.00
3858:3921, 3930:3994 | 0.91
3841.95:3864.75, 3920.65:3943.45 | 0.91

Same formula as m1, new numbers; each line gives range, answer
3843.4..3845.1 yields 10.3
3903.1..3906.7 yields 11.1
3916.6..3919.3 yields 11.6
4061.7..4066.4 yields 12.4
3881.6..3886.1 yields 11.5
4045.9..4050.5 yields 12.7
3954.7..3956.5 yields 11.1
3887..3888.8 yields 11.3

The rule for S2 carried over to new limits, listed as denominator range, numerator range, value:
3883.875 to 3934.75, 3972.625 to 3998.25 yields 1.12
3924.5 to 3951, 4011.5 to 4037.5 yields 1.24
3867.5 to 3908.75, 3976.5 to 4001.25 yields 1.06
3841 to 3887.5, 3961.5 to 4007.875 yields 1.04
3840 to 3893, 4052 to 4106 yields 1.16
